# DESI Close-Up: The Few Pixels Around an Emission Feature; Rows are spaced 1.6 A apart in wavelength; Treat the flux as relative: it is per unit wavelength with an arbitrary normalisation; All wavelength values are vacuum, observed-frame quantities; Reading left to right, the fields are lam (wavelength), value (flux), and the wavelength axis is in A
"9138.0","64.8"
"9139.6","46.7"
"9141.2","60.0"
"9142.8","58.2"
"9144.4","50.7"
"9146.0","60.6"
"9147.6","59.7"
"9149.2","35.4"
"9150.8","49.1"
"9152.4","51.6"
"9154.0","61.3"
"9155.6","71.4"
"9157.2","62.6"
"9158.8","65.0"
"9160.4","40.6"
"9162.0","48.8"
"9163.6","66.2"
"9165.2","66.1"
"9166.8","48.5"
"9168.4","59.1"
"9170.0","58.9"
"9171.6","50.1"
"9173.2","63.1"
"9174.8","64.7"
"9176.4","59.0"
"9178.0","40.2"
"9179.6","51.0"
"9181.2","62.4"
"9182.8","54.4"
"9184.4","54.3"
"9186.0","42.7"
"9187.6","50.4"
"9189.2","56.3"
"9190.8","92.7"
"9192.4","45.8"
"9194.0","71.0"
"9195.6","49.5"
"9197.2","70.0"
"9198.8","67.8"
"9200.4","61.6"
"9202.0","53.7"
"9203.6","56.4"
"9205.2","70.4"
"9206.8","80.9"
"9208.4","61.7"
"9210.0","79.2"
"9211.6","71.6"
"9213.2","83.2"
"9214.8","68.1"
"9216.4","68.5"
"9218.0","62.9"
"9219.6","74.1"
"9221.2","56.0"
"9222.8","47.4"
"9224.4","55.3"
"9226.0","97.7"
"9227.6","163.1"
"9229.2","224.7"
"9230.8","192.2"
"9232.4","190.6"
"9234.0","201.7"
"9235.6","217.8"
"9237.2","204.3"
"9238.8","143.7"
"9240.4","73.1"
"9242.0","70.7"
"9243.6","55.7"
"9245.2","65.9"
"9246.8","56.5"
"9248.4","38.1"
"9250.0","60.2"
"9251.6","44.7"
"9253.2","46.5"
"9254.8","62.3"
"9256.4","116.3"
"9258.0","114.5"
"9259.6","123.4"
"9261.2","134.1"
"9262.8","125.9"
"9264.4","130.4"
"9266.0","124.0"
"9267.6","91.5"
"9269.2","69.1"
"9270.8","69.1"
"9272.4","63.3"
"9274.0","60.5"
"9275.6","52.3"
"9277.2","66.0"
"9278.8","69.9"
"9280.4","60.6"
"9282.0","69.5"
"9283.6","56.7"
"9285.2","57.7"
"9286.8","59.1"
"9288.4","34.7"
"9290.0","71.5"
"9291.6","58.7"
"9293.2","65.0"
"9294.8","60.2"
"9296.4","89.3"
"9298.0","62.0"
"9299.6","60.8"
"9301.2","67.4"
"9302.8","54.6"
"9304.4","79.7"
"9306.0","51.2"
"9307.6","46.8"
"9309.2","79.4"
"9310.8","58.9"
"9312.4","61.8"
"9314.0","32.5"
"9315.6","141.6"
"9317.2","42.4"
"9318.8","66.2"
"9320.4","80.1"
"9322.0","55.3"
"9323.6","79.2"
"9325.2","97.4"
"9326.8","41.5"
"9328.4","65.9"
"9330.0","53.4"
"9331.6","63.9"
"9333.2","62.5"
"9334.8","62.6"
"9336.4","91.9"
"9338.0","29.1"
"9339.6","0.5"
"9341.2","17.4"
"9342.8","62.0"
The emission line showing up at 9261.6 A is [N II] 6583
